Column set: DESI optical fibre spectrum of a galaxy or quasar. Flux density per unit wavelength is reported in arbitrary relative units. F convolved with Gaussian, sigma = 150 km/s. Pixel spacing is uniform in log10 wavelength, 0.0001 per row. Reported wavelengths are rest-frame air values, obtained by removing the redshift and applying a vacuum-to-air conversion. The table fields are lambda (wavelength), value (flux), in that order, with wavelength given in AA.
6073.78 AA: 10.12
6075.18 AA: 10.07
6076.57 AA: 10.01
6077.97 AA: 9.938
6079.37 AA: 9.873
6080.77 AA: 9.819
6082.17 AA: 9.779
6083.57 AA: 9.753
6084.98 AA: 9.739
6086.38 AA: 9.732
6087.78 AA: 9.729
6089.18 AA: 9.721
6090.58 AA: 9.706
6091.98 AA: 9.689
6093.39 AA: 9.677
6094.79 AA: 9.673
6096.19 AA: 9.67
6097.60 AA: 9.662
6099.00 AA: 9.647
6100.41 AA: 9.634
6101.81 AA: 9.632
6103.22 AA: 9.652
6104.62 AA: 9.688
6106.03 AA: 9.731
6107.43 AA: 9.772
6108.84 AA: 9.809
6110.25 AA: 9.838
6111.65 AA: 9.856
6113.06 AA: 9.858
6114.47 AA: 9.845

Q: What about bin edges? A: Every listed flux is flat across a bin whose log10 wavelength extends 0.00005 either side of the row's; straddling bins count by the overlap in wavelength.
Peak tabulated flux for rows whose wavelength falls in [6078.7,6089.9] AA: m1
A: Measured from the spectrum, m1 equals 9.873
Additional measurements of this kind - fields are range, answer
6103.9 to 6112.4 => 9.856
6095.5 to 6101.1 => 9.67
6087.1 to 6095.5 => 9.729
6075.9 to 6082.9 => 10.01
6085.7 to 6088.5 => 9.732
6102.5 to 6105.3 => 9.688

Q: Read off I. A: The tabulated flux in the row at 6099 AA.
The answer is 9.647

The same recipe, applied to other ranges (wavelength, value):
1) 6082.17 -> 9.779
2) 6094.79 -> 9.673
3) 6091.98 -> 9.689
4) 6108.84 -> 9.809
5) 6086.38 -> 9.732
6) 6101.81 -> 9.632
